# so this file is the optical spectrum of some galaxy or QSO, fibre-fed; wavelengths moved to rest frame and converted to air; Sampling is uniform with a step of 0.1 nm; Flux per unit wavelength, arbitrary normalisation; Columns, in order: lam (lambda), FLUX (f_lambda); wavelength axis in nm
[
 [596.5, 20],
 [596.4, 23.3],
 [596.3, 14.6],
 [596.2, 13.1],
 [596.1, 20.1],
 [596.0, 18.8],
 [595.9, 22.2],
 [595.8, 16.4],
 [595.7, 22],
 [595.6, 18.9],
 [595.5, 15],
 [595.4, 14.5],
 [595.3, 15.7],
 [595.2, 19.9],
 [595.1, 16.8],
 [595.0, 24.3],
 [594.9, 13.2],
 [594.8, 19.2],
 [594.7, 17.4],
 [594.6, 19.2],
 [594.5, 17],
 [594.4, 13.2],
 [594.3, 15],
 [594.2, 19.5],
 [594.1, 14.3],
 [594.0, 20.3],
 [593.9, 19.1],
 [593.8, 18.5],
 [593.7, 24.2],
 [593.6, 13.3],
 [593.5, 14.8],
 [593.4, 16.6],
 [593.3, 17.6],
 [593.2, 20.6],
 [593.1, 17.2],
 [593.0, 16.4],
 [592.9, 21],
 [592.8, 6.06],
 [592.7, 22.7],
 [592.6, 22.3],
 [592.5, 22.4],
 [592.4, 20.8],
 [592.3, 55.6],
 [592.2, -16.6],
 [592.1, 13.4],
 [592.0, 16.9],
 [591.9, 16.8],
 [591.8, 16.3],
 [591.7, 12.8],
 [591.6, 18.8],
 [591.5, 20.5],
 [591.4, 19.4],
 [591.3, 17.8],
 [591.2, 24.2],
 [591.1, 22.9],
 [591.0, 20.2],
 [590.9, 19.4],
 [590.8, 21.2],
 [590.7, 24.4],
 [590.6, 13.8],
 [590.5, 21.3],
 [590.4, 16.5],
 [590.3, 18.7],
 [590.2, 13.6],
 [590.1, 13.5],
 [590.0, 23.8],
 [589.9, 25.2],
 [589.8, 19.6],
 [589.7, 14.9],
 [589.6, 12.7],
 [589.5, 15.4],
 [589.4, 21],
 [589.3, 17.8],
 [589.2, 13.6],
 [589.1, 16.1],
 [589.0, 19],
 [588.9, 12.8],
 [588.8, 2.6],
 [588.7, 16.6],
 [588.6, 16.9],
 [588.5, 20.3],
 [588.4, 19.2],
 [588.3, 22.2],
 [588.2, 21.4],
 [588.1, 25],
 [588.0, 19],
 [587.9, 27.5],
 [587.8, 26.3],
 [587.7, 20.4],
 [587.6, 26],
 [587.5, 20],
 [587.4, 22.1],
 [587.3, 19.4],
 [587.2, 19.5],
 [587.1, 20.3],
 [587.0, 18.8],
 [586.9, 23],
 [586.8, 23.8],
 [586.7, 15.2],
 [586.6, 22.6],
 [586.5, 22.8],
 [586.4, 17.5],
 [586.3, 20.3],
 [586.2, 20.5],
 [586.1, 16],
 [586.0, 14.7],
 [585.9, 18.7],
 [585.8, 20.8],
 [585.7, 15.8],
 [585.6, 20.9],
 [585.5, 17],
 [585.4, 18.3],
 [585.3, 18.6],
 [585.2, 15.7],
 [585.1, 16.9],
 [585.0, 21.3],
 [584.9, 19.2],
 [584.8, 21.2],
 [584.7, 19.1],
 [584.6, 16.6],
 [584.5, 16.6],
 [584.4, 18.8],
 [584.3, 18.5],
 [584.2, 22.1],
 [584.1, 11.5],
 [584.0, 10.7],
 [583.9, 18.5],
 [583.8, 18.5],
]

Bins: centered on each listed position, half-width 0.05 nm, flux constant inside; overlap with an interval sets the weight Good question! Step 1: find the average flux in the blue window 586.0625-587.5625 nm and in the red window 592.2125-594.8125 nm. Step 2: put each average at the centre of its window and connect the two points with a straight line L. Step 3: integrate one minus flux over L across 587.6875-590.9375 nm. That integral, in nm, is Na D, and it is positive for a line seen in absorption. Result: 0.20 nm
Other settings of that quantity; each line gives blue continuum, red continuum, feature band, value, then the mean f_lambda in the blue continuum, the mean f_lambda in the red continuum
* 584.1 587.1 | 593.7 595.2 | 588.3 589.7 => 0.199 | 18.9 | 17.9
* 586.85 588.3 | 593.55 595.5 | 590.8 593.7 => 0.100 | 22.1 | 17.5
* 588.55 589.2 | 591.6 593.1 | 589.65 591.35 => -0.408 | 14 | 17.7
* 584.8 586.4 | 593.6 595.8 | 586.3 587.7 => -0.193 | 18.4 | 17.8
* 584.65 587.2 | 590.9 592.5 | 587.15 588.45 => -0.212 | 19.2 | 18.8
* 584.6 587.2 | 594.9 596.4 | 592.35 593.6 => 0.022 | 19.1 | 18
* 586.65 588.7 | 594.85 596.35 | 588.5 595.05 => 0.520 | 21.2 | 17.7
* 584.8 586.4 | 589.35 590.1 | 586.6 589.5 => -0.154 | 18.4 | 18.6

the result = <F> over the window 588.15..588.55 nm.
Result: 20.8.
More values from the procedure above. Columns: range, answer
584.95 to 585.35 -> 18.1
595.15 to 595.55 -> 16.3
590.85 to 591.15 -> 20.8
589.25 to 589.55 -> 18.1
